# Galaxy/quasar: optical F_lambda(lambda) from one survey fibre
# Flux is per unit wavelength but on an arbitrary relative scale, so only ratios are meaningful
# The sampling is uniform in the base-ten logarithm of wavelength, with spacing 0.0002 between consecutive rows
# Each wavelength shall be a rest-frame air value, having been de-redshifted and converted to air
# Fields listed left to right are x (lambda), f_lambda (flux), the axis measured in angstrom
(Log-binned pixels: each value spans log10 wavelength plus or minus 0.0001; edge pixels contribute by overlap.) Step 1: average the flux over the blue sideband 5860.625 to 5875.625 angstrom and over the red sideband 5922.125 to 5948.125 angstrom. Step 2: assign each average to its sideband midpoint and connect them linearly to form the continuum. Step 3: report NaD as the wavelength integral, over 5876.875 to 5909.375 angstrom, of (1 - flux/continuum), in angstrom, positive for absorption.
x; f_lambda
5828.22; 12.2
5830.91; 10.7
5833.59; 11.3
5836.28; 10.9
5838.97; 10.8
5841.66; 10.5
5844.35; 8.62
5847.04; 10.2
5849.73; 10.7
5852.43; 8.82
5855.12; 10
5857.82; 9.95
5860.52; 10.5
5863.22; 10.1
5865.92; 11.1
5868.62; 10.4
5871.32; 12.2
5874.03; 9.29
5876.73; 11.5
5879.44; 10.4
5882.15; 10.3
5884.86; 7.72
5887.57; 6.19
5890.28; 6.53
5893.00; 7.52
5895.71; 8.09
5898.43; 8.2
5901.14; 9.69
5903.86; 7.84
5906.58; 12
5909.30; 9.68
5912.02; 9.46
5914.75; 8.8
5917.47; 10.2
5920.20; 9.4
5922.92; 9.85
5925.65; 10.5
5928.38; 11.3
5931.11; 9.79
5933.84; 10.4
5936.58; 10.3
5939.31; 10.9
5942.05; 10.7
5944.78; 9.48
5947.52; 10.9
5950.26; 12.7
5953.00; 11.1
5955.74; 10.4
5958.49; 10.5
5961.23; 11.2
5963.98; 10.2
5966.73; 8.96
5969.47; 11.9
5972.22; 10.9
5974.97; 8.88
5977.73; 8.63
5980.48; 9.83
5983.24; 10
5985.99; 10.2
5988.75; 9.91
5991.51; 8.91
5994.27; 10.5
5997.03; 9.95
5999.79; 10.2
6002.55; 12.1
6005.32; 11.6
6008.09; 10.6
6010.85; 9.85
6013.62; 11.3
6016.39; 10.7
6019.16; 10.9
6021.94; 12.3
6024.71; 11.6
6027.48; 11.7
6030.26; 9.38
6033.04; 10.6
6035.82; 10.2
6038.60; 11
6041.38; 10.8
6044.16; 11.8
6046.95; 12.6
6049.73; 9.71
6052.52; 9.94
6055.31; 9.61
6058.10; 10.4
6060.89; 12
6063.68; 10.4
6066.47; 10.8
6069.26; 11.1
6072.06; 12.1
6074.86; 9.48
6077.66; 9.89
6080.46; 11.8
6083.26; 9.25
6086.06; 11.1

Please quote 5.5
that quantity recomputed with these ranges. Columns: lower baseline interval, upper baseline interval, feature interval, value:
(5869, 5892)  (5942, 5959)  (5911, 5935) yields 0.6 angstrom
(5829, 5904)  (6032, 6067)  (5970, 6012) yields 1.0 angstrom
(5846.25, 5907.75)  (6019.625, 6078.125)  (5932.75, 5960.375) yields -1.9 angstrom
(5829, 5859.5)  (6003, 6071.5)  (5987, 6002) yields 1.0 angstrom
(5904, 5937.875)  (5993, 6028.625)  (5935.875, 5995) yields 1.2 angstrom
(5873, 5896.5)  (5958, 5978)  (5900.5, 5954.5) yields -4.7 angstrom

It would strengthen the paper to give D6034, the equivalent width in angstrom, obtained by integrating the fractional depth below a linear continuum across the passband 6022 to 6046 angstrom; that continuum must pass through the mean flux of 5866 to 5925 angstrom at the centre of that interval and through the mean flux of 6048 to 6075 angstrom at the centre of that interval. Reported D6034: -1.3 angstrom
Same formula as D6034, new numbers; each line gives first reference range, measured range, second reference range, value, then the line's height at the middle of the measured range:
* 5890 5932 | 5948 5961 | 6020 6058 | -1.7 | 9.87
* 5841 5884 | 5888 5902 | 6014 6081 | 3.4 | 10.4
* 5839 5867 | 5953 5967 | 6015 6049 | 0.3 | 10.7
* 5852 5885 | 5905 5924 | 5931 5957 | 1.2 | 10.6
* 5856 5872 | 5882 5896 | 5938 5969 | 4.2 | 10.6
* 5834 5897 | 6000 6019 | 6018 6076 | -0.6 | 10.6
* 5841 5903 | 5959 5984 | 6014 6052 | 0.8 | 10.4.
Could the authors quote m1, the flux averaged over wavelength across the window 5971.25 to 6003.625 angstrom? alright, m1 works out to 9.97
